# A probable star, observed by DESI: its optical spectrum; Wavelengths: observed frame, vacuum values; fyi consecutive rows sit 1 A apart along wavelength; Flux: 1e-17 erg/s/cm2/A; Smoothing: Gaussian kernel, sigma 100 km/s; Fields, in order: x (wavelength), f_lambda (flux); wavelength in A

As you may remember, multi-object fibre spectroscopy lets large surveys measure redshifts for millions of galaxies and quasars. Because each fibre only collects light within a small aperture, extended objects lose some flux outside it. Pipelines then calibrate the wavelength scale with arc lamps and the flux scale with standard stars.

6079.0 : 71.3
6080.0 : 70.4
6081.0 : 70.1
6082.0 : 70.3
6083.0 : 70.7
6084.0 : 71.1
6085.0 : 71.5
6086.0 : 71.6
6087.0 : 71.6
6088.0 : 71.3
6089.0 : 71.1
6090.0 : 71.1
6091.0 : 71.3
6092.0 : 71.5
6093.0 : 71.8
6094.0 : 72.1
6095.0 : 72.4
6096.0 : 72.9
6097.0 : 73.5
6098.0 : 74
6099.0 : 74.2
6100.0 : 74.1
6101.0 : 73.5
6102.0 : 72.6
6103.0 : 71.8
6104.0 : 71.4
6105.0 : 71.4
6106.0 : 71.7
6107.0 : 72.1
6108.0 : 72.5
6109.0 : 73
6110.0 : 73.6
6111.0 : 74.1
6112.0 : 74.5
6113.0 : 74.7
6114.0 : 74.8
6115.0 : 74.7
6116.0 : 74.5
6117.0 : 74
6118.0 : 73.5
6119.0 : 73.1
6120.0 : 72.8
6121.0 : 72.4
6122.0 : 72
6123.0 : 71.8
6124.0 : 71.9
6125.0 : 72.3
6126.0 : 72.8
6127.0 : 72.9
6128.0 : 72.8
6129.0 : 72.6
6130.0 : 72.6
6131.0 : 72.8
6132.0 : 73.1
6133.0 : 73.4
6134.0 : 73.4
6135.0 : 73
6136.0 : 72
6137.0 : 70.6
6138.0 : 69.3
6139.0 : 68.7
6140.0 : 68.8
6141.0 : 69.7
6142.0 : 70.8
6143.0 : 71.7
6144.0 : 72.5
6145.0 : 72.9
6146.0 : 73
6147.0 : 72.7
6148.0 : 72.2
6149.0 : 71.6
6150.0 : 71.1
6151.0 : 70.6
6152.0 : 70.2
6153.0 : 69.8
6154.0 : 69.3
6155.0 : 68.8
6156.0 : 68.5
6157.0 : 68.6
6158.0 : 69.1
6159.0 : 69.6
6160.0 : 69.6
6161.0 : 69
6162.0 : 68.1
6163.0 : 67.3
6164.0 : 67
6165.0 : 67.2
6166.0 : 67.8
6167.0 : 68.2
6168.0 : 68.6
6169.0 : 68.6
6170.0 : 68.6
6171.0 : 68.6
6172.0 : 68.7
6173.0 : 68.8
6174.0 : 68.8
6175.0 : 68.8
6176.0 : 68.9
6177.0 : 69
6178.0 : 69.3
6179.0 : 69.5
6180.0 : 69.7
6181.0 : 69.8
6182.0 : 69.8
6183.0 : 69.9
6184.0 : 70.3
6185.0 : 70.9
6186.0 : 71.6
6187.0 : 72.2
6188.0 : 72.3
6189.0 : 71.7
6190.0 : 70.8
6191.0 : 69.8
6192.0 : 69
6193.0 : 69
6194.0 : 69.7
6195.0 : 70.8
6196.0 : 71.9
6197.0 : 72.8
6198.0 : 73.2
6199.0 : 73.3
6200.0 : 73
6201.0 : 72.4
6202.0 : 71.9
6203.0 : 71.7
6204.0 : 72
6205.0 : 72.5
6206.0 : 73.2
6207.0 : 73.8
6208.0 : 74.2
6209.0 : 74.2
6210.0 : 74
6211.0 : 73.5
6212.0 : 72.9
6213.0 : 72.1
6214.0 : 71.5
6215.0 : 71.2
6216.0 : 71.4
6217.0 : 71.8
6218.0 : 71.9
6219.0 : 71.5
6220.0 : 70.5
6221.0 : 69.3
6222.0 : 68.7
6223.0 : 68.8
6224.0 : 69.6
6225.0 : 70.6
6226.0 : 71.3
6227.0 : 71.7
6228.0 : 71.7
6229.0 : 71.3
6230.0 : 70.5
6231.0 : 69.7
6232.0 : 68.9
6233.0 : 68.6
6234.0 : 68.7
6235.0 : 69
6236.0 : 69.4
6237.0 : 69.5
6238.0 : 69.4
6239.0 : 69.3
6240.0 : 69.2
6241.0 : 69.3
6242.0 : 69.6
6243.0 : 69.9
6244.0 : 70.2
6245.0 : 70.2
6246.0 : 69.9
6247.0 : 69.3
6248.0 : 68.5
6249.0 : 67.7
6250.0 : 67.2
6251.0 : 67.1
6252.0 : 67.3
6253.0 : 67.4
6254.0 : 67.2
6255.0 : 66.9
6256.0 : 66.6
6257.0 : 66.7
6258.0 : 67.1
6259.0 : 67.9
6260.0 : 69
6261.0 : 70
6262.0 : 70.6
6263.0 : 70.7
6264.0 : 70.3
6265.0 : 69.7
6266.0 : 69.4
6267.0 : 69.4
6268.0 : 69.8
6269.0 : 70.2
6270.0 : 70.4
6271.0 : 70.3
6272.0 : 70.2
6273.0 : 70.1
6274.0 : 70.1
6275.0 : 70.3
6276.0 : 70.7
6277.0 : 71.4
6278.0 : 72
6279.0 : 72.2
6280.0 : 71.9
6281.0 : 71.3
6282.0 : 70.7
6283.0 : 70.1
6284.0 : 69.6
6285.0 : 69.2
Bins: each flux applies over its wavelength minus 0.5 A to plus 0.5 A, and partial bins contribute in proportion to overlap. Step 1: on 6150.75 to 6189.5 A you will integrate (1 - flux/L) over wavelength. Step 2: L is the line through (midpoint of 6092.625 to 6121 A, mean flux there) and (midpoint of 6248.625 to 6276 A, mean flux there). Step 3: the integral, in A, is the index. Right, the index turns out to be 1.2 A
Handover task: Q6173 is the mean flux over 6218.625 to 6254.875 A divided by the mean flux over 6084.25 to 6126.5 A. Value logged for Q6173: 0.95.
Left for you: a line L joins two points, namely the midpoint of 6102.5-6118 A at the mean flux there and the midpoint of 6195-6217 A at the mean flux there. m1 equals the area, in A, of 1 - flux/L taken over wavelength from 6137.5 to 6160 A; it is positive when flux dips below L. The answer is 0.8 A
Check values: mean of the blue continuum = 73.3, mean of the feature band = 70.4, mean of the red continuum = 72.6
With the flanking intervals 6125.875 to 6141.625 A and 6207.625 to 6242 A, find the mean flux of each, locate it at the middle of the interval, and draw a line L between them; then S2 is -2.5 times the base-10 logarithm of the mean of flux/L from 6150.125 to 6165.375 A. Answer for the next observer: 0.040 mag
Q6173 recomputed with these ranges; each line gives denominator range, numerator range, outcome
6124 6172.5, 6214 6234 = 1.00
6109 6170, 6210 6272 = 0.98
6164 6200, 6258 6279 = 1.00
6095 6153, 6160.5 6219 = 0.98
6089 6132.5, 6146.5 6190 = 0.95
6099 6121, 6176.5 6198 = 0.96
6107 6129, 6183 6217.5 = 0.98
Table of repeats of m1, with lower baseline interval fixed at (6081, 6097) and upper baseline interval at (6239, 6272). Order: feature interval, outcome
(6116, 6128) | -0.3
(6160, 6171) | 0.3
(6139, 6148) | -0.1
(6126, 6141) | -0.2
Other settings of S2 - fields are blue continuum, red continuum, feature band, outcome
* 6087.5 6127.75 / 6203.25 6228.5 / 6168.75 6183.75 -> 0.05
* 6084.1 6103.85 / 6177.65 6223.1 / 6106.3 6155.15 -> 0.00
